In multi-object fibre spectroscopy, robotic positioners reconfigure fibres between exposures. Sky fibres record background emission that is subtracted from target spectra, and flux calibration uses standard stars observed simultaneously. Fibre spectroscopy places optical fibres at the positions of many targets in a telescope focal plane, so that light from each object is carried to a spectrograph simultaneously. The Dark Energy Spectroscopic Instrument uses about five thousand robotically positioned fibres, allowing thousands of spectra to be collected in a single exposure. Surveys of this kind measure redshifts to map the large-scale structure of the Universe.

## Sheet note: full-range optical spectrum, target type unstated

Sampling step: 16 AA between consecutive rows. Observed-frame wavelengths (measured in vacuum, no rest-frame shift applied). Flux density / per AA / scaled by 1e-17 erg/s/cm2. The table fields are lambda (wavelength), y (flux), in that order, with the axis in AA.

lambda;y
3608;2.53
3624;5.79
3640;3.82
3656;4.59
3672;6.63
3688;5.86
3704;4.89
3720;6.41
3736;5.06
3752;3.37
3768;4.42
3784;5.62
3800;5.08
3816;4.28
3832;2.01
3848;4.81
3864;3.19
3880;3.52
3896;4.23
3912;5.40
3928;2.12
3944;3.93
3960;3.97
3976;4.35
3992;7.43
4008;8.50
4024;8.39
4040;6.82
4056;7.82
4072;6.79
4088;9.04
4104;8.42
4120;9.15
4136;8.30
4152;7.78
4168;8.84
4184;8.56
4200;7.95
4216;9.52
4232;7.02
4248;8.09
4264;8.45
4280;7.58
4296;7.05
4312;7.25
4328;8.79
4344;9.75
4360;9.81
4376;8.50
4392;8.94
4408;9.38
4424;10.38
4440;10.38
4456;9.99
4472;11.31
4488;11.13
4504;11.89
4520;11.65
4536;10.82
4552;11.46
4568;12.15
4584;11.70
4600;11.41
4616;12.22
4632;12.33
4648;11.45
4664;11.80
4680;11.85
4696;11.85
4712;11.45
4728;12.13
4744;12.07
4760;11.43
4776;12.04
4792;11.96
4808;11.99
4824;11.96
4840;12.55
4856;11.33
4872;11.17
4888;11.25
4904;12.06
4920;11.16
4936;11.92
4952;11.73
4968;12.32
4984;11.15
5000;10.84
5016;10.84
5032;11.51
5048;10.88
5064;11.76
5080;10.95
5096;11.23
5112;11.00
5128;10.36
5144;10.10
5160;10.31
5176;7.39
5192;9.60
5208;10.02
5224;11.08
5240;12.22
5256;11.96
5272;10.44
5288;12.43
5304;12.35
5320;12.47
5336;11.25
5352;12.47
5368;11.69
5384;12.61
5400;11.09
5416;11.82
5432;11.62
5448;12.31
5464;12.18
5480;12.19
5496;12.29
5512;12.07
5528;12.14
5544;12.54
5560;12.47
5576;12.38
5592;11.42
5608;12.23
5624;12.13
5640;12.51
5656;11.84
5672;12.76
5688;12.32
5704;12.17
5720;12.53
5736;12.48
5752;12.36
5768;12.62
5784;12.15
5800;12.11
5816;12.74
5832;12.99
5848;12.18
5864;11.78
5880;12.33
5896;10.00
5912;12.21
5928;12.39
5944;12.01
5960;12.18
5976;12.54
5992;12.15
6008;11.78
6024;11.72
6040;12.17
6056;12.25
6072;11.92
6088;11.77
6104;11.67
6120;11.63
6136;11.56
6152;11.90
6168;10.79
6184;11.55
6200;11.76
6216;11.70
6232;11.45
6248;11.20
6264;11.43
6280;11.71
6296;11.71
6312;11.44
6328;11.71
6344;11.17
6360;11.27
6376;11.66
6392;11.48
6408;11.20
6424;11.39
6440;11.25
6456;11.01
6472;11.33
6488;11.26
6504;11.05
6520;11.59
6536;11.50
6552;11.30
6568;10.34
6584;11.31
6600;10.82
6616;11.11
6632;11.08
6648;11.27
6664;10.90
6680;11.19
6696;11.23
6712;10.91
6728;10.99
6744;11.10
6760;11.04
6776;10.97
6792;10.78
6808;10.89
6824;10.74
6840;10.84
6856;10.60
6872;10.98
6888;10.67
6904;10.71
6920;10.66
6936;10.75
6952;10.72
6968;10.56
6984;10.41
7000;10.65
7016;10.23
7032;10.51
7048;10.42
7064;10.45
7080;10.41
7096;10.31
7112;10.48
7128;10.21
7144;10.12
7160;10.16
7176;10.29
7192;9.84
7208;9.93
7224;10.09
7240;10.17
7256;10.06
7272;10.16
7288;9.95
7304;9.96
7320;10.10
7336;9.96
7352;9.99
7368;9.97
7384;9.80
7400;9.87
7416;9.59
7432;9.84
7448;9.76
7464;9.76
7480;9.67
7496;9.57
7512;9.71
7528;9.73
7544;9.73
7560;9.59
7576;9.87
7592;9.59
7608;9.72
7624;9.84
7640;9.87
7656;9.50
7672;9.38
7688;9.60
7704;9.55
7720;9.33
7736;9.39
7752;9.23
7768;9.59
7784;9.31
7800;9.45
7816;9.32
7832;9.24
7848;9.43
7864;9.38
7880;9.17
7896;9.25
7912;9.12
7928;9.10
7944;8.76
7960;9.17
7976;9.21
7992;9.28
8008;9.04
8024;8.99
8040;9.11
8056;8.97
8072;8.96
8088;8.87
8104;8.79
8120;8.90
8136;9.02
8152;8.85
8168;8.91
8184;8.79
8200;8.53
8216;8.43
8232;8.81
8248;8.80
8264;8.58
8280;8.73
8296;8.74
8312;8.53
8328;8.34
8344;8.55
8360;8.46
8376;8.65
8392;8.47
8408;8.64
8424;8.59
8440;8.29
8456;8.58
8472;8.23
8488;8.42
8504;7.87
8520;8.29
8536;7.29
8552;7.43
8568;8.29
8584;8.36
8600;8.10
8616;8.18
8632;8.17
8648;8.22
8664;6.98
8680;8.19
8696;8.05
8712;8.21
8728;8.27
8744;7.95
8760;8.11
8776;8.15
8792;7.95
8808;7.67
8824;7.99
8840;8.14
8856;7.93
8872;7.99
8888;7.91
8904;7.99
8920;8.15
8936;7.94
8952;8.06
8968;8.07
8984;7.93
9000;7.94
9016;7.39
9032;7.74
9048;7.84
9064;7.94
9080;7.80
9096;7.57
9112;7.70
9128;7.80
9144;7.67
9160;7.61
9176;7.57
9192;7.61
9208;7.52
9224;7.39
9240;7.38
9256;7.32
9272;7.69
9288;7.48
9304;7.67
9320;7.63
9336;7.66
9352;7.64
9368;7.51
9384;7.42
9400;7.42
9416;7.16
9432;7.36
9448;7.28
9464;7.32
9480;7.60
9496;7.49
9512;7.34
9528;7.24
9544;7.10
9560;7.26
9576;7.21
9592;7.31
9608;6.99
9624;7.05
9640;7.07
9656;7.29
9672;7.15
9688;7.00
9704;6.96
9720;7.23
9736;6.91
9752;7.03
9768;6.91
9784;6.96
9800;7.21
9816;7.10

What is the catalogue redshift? 0.00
